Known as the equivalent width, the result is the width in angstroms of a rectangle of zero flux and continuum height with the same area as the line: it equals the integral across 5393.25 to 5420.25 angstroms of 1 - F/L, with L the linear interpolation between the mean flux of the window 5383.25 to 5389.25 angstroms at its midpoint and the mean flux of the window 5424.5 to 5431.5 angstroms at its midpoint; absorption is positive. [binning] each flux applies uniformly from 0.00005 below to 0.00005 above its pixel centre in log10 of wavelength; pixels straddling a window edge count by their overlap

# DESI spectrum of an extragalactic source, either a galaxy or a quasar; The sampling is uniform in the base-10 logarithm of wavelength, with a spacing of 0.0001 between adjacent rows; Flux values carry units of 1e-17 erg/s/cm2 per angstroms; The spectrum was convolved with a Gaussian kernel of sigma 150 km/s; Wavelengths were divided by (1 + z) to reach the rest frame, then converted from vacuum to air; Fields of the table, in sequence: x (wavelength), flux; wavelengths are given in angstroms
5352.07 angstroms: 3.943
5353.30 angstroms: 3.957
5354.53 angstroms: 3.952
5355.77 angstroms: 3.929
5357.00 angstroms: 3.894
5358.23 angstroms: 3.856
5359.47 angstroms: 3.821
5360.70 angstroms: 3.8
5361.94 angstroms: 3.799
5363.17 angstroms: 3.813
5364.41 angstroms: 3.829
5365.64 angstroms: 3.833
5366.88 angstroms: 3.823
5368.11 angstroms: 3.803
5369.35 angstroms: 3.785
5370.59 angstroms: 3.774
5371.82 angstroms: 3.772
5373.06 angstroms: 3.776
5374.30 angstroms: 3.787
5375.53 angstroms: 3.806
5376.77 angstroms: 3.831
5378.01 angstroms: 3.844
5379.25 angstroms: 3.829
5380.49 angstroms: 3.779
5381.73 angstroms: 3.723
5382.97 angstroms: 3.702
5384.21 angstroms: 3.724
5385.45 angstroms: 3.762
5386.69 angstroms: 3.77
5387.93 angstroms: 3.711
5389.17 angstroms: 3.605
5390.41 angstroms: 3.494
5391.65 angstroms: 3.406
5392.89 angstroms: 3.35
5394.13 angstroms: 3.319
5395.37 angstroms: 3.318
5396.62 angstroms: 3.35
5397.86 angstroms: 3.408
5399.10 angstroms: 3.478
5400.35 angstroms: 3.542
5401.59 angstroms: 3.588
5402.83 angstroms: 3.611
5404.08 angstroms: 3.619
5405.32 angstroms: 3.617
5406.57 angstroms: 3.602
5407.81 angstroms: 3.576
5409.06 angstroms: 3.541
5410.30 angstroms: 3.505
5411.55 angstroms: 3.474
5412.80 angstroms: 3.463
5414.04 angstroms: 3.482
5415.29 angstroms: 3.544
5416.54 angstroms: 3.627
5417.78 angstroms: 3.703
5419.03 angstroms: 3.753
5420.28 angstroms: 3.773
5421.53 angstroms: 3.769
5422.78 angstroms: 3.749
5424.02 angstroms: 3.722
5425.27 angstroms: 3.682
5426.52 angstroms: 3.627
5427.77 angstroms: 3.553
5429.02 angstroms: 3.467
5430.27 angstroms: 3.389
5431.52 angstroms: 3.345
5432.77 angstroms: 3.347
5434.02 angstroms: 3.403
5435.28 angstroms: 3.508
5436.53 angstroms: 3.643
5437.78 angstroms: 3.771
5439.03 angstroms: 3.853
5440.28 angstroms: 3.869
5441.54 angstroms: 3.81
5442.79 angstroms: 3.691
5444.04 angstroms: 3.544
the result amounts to 0.70 angstroms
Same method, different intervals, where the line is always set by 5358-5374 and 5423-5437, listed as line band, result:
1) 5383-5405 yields 0.9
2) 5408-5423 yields -0.1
